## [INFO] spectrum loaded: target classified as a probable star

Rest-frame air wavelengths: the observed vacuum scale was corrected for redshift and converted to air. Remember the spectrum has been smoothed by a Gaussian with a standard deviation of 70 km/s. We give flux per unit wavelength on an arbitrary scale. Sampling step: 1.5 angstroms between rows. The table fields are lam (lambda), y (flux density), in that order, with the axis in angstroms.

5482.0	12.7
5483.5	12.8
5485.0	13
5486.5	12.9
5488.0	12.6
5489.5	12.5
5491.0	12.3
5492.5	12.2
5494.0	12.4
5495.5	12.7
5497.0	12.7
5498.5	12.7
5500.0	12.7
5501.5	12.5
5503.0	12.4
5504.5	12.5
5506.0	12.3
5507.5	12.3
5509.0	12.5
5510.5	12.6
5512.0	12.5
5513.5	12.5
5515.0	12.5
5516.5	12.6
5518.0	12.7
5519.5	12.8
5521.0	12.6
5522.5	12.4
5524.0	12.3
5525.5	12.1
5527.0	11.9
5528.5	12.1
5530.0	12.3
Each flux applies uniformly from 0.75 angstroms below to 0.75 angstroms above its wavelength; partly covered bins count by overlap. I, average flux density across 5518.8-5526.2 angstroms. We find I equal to 12.4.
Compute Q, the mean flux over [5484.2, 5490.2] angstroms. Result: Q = 12.8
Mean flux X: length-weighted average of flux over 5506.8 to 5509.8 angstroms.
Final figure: 12.4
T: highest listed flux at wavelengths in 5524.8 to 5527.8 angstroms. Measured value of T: 12.1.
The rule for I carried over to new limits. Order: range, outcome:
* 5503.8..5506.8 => 12.4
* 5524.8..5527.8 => 12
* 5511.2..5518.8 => 12.6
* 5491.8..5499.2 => 12.5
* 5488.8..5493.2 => 12.3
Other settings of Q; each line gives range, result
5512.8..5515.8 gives 12.5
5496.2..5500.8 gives 12.7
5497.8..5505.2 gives 12.6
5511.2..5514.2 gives 12.5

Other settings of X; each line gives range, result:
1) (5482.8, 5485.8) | 12.9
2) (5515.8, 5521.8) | 12.7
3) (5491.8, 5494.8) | 12.3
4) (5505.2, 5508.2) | 12.3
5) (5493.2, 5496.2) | 12.5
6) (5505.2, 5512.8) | 12.4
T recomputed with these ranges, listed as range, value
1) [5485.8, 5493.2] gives 12.9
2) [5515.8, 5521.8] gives 12.8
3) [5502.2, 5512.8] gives 12.6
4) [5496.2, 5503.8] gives 12.7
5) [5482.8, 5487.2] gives 13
